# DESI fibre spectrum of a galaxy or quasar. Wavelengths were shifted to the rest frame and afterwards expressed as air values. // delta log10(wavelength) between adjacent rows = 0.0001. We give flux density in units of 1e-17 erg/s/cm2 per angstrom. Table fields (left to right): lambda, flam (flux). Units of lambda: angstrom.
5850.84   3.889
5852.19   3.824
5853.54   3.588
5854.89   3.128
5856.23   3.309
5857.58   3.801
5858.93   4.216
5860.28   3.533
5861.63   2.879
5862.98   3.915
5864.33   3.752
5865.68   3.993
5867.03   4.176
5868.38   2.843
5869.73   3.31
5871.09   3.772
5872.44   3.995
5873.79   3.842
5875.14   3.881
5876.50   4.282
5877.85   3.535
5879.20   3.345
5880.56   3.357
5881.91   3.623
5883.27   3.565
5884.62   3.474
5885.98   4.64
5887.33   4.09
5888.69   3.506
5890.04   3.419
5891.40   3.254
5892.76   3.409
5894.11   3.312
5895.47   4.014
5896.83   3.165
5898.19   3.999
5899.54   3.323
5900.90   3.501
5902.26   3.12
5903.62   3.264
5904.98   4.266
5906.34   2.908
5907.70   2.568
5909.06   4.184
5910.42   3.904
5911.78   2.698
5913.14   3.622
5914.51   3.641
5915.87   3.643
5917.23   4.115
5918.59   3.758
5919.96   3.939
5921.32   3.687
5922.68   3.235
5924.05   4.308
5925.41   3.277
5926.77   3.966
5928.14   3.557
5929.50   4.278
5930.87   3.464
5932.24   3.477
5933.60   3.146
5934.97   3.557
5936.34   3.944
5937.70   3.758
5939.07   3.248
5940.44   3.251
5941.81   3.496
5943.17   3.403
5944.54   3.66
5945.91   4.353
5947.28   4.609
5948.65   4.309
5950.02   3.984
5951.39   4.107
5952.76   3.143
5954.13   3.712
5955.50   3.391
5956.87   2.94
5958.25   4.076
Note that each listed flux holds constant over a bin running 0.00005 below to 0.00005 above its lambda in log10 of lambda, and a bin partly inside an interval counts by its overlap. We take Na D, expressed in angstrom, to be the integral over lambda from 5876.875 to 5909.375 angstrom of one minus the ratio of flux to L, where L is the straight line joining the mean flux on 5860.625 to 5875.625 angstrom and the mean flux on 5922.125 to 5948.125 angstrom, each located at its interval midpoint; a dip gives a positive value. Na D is 1.2 angstrom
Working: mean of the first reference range 3.66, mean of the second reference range 3.69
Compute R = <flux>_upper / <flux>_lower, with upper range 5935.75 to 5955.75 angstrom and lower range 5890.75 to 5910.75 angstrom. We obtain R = 1.08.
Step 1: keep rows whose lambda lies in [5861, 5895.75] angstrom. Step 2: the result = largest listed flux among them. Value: 4.64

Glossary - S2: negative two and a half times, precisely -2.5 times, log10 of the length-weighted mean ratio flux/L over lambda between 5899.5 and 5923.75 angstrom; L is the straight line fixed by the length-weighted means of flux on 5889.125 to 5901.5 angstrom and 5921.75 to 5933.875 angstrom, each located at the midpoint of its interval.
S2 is 0.01 mag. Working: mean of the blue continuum 3.49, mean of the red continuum 3.65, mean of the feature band 3.54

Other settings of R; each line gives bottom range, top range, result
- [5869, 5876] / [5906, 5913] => 0.88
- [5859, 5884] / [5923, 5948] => 1.01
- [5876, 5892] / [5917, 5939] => 1.01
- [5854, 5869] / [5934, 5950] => 1.05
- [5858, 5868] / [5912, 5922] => 0.99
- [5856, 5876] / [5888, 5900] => 0.95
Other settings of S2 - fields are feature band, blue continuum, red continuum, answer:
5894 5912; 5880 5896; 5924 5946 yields 0.05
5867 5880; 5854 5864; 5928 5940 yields -0.03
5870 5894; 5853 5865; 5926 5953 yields -0.02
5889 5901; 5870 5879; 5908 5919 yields 0.07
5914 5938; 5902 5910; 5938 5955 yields -0.04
